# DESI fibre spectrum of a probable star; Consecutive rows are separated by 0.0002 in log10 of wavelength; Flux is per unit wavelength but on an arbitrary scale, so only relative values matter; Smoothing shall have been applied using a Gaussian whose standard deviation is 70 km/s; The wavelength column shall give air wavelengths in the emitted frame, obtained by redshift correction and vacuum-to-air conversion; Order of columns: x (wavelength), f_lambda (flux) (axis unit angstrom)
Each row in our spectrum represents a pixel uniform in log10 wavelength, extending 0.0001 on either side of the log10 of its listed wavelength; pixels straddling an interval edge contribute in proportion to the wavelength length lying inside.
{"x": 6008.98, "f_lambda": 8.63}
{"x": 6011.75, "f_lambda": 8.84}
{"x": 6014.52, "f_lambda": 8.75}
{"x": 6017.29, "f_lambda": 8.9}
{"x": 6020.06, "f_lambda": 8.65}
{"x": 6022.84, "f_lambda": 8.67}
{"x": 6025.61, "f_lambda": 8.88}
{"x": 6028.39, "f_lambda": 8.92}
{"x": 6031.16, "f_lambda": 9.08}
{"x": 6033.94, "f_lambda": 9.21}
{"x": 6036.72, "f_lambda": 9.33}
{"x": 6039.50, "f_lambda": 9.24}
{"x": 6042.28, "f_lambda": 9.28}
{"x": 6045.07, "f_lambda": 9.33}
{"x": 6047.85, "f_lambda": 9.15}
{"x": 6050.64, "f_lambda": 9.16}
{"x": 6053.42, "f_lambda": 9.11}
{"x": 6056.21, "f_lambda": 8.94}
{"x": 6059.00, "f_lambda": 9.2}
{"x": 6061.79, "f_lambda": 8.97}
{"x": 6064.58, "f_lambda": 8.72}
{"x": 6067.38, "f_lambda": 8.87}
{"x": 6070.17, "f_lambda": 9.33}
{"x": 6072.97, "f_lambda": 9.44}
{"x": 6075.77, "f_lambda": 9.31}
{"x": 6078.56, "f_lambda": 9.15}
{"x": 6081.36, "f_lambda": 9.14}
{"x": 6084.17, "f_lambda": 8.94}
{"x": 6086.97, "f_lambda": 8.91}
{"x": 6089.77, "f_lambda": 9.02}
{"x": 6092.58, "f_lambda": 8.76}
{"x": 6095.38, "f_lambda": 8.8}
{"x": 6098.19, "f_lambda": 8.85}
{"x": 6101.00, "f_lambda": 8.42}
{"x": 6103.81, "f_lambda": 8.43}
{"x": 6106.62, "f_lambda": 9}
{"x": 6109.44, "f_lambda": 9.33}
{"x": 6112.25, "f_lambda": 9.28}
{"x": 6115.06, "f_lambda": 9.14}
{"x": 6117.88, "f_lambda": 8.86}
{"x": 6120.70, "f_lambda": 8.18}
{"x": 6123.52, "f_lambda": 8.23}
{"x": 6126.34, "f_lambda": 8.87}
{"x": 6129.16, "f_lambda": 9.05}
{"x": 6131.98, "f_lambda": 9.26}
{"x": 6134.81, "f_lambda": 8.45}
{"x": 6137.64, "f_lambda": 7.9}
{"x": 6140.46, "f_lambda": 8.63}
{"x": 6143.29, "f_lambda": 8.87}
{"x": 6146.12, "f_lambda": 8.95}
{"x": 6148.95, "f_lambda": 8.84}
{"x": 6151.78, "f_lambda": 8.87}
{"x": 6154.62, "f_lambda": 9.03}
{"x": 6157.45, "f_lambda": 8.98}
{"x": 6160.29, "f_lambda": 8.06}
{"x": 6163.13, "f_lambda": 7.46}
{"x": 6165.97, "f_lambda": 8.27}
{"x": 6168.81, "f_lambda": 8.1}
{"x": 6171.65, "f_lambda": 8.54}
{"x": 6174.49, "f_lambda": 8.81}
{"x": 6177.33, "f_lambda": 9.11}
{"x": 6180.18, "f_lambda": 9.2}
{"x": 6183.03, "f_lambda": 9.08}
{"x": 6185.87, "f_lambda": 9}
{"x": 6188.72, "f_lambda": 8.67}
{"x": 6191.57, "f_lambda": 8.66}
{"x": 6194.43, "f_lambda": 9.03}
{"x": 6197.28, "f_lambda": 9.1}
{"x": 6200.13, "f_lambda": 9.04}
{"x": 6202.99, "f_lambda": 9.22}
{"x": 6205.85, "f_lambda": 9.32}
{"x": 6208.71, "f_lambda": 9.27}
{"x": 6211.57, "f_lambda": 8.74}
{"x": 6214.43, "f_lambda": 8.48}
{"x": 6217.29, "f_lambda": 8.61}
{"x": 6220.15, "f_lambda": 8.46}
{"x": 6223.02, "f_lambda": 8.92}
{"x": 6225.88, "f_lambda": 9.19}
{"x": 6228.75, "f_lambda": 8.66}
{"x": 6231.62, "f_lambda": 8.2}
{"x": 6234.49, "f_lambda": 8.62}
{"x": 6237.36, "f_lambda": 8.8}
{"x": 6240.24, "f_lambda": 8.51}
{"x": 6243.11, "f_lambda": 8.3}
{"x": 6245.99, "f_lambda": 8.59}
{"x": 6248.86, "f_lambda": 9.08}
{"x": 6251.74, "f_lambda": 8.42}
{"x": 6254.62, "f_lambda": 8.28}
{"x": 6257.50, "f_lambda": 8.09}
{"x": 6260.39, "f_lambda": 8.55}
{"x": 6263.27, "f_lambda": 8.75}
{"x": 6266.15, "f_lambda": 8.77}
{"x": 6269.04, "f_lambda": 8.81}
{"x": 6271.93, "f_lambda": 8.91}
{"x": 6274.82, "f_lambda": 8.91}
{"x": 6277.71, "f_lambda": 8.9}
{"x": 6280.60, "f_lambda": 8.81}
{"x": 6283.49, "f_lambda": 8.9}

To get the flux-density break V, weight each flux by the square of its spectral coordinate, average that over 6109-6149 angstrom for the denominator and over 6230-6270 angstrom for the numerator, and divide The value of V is 1.0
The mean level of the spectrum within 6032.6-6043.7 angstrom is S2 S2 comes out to 9.26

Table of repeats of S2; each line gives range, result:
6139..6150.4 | 8.83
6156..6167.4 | 8.19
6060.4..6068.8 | 8.86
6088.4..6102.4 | 8.77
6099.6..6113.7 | 8.9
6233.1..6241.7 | 8.64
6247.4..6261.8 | 8.48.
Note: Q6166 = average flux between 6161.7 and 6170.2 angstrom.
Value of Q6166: 7.94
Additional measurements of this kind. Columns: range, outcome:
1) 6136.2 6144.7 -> 8.47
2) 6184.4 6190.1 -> 8.85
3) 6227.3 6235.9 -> 8.49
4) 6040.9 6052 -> 9.22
